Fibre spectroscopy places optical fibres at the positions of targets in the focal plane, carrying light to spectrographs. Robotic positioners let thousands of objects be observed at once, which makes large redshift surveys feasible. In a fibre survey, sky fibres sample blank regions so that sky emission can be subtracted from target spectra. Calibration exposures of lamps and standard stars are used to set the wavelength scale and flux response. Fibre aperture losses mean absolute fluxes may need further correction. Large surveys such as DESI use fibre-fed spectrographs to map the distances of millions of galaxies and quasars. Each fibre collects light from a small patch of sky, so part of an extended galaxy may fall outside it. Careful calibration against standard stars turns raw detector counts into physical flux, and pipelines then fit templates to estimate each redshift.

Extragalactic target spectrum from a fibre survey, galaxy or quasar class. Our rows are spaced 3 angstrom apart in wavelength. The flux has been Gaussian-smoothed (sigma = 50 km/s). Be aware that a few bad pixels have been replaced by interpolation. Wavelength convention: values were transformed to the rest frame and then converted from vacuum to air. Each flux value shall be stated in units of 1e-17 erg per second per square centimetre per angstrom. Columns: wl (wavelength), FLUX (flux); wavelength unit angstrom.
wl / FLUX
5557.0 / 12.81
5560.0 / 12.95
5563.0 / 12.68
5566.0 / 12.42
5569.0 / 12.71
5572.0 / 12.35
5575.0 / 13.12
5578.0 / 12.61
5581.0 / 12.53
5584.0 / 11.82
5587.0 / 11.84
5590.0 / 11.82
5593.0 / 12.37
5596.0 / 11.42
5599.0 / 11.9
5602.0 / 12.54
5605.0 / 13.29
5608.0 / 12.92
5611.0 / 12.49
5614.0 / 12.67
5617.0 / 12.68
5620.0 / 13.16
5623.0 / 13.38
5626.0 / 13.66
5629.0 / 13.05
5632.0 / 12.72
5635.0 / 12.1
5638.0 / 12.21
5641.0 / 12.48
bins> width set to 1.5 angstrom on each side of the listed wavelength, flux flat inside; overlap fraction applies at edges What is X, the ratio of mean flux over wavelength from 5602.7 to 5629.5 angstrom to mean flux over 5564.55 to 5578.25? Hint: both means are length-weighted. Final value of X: 1.03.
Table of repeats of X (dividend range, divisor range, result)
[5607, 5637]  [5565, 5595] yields 1.04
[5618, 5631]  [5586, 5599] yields 1.12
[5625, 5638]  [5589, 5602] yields 1.07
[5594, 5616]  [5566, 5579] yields 0.98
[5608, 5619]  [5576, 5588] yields 1.03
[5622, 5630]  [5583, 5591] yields 1.13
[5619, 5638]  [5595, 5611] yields 1.04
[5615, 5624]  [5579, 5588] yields 1.08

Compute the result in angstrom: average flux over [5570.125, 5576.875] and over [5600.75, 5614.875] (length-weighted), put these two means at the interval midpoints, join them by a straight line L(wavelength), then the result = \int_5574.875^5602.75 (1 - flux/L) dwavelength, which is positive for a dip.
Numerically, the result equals 1.3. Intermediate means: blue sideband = 12.7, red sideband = 12.8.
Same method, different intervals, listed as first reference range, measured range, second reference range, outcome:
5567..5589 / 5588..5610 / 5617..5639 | 0.5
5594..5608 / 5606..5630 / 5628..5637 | -1.0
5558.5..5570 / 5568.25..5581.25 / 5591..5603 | -0.2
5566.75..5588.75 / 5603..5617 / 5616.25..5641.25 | -0.1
